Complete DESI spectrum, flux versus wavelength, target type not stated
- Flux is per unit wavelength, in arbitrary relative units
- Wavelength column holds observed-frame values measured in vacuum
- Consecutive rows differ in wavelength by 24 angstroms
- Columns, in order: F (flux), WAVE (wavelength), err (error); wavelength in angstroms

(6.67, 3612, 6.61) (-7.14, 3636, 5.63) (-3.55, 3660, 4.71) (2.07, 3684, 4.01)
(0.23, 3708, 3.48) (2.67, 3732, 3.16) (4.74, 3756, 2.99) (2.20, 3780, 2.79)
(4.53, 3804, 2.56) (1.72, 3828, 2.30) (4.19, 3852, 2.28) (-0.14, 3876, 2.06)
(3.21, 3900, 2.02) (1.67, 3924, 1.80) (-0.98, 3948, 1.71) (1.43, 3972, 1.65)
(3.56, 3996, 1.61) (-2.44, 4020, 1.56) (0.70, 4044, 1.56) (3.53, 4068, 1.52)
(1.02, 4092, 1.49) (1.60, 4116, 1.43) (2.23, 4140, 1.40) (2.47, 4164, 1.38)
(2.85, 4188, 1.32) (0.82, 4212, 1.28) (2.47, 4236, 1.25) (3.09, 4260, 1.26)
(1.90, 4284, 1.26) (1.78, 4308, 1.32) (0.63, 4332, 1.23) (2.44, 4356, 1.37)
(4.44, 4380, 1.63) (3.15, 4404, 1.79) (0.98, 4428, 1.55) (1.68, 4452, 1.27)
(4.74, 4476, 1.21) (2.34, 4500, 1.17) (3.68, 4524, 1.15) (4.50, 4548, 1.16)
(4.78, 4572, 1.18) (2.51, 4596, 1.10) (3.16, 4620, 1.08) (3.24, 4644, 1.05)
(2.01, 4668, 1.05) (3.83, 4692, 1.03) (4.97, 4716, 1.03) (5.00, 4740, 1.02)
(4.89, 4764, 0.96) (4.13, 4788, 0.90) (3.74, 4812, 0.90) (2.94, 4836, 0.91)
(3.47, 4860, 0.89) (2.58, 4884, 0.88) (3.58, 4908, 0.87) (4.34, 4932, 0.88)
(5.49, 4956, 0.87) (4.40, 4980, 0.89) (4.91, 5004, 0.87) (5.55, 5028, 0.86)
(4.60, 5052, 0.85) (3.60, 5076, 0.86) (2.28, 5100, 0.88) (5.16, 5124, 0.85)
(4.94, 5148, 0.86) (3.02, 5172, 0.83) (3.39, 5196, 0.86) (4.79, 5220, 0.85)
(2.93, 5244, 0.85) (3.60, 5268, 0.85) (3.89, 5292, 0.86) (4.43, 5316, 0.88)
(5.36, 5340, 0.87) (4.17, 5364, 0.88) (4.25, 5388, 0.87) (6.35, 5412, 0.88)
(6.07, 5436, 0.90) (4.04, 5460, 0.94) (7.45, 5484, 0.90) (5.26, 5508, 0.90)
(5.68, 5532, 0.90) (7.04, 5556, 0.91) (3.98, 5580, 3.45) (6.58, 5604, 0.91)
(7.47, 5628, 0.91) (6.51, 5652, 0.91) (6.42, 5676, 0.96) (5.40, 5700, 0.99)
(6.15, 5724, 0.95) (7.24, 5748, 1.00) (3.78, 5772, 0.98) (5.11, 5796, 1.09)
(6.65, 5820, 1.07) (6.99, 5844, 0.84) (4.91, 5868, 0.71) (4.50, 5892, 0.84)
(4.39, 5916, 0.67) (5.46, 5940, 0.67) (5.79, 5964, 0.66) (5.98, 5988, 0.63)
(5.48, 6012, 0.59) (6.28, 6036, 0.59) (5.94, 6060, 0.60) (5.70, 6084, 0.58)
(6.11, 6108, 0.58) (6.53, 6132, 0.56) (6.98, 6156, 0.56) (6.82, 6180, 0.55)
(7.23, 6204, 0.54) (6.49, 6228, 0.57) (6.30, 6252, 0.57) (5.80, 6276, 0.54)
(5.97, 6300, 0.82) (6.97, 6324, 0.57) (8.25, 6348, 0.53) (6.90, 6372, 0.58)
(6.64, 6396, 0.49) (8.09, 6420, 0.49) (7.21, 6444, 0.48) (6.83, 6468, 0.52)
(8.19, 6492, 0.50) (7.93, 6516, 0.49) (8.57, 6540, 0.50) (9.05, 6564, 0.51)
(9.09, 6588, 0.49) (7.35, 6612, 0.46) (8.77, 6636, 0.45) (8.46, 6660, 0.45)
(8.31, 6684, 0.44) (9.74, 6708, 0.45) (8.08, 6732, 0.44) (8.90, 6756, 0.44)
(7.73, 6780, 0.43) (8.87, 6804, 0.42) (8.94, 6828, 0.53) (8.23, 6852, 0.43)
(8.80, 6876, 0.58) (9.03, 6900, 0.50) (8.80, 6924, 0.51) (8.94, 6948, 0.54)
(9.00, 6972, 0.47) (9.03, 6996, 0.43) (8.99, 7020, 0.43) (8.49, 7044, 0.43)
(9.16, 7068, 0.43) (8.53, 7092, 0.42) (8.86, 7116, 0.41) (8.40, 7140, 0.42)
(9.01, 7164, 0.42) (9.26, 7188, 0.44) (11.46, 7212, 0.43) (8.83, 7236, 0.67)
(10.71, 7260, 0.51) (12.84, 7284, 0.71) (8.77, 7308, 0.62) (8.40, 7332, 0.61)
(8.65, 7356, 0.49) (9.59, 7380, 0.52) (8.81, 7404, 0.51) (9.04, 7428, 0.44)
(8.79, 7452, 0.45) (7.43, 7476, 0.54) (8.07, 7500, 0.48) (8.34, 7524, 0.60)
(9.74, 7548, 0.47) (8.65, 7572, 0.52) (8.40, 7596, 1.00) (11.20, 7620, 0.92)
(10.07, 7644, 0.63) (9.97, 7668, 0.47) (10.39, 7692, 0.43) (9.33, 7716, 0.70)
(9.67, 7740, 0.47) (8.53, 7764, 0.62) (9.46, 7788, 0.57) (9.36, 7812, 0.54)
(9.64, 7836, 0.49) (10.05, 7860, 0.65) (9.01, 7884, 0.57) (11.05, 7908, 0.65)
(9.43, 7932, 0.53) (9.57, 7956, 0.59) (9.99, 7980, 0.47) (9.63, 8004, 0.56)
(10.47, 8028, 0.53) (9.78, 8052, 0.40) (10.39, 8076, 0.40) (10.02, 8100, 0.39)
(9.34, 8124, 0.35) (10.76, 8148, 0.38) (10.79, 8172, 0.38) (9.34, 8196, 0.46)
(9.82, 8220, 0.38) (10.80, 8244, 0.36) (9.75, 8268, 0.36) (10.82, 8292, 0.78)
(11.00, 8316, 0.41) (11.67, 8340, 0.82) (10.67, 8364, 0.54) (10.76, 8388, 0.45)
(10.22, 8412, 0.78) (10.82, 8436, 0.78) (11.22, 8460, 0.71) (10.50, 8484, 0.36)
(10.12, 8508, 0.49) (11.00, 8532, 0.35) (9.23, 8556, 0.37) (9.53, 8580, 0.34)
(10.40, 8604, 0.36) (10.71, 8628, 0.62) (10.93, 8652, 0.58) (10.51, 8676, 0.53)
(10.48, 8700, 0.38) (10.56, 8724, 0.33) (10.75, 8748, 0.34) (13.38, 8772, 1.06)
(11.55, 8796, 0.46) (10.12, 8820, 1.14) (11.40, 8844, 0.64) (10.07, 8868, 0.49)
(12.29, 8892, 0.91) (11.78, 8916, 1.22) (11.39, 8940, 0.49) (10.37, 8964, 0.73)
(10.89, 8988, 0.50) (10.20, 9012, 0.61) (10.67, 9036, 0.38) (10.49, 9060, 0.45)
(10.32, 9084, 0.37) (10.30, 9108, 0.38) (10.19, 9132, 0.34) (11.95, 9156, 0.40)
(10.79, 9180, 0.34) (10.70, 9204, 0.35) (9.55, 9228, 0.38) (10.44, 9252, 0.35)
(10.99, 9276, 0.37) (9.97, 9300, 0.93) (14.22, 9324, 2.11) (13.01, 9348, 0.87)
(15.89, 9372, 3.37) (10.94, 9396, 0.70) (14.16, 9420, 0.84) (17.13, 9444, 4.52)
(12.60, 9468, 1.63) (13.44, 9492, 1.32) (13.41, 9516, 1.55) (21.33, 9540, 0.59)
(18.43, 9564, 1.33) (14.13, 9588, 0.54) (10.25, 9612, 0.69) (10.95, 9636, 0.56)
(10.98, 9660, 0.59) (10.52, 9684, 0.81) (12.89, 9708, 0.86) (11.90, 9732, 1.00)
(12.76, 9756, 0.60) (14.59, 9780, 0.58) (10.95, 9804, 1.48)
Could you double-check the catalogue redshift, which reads 0.453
